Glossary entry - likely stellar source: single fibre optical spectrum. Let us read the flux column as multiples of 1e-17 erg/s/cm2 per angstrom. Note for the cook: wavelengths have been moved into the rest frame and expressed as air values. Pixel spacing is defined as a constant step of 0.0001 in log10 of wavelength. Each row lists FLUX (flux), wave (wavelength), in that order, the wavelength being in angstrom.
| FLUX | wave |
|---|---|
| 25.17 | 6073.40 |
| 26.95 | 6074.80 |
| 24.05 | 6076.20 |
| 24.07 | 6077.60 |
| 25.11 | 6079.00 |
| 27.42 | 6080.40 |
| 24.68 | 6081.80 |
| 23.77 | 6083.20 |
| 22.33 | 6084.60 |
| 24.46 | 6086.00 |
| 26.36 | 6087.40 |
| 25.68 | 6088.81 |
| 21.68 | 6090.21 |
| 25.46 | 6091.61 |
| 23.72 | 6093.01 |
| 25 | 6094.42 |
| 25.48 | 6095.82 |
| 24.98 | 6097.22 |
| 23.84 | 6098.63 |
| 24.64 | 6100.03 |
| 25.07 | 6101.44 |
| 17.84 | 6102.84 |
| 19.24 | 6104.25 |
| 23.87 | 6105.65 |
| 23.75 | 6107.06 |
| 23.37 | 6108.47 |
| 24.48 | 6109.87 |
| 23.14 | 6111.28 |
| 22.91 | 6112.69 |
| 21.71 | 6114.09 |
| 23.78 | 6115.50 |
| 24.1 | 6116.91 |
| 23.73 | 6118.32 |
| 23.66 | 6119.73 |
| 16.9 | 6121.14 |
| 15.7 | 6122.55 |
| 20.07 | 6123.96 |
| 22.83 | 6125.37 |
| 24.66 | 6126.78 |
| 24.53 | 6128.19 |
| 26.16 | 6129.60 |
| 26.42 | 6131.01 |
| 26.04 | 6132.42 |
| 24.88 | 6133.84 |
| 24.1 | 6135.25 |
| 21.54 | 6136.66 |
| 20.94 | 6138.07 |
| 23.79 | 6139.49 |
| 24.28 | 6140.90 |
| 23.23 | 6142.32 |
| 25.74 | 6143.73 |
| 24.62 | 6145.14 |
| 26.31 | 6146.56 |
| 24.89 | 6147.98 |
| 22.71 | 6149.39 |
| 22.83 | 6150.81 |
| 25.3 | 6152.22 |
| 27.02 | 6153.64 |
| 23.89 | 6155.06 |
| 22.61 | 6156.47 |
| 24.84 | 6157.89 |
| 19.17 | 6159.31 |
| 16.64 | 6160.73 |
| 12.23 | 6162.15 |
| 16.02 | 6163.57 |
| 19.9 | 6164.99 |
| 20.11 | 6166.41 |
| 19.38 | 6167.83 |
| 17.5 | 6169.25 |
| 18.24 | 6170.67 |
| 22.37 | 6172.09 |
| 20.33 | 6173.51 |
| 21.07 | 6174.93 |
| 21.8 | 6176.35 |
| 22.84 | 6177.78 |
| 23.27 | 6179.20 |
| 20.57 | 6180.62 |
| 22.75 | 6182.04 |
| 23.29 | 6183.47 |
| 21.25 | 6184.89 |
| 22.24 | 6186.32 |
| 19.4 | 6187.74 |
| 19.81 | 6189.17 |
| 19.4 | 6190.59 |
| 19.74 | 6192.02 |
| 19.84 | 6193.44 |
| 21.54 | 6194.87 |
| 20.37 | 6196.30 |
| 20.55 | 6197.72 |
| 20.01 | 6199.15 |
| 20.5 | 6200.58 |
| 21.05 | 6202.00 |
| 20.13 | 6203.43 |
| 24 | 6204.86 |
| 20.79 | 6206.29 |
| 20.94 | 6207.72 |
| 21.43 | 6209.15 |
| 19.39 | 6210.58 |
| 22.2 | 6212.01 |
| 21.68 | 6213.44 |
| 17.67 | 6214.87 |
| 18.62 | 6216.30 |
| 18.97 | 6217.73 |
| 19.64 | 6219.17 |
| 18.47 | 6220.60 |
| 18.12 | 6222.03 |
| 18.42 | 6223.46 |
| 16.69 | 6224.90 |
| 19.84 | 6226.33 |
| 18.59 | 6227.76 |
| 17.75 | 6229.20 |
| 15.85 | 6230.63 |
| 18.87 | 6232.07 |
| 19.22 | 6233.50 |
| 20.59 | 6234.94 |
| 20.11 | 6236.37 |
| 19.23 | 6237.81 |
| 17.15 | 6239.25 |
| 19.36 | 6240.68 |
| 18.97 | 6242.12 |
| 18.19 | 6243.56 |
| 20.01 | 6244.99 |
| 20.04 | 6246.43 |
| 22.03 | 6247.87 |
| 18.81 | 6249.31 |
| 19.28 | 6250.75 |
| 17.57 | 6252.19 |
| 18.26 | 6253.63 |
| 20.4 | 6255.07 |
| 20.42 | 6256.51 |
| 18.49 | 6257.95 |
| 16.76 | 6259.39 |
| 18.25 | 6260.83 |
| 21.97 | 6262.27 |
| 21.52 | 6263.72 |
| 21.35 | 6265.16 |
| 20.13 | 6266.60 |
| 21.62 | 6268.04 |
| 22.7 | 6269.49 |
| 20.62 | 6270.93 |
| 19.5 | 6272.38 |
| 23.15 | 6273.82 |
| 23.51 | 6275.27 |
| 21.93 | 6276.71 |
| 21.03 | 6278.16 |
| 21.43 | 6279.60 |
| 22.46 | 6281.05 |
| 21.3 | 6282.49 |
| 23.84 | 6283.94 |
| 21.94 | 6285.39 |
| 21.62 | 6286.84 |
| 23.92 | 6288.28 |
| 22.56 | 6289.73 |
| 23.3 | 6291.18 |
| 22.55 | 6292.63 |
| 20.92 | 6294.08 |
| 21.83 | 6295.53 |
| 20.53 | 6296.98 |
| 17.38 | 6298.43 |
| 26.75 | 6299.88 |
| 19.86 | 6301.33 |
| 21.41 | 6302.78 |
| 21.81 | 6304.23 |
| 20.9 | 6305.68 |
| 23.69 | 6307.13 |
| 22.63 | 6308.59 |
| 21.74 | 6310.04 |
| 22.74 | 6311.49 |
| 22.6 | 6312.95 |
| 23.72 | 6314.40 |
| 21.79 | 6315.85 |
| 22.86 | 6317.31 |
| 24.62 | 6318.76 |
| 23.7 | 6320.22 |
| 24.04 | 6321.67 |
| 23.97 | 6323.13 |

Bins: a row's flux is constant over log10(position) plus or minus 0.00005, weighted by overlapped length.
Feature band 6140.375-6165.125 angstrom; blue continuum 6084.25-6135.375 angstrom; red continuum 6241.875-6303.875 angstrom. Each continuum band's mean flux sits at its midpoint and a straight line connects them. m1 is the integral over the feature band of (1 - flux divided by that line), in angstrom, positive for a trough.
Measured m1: 0.4 angstrom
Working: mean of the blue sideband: 23.4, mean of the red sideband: 21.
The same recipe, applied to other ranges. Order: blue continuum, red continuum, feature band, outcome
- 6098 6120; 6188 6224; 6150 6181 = 0.8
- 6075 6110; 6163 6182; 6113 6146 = -1.3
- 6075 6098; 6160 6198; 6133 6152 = -1.7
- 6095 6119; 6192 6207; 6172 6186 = -0.4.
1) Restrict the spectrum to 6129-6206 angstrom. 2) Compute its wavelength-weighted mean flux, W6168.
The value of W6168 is 21.8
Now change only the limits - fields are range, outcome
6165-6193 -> 20.8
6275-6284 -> 22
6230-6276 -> 19.8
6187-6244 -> 19.6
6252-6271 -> 20.1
